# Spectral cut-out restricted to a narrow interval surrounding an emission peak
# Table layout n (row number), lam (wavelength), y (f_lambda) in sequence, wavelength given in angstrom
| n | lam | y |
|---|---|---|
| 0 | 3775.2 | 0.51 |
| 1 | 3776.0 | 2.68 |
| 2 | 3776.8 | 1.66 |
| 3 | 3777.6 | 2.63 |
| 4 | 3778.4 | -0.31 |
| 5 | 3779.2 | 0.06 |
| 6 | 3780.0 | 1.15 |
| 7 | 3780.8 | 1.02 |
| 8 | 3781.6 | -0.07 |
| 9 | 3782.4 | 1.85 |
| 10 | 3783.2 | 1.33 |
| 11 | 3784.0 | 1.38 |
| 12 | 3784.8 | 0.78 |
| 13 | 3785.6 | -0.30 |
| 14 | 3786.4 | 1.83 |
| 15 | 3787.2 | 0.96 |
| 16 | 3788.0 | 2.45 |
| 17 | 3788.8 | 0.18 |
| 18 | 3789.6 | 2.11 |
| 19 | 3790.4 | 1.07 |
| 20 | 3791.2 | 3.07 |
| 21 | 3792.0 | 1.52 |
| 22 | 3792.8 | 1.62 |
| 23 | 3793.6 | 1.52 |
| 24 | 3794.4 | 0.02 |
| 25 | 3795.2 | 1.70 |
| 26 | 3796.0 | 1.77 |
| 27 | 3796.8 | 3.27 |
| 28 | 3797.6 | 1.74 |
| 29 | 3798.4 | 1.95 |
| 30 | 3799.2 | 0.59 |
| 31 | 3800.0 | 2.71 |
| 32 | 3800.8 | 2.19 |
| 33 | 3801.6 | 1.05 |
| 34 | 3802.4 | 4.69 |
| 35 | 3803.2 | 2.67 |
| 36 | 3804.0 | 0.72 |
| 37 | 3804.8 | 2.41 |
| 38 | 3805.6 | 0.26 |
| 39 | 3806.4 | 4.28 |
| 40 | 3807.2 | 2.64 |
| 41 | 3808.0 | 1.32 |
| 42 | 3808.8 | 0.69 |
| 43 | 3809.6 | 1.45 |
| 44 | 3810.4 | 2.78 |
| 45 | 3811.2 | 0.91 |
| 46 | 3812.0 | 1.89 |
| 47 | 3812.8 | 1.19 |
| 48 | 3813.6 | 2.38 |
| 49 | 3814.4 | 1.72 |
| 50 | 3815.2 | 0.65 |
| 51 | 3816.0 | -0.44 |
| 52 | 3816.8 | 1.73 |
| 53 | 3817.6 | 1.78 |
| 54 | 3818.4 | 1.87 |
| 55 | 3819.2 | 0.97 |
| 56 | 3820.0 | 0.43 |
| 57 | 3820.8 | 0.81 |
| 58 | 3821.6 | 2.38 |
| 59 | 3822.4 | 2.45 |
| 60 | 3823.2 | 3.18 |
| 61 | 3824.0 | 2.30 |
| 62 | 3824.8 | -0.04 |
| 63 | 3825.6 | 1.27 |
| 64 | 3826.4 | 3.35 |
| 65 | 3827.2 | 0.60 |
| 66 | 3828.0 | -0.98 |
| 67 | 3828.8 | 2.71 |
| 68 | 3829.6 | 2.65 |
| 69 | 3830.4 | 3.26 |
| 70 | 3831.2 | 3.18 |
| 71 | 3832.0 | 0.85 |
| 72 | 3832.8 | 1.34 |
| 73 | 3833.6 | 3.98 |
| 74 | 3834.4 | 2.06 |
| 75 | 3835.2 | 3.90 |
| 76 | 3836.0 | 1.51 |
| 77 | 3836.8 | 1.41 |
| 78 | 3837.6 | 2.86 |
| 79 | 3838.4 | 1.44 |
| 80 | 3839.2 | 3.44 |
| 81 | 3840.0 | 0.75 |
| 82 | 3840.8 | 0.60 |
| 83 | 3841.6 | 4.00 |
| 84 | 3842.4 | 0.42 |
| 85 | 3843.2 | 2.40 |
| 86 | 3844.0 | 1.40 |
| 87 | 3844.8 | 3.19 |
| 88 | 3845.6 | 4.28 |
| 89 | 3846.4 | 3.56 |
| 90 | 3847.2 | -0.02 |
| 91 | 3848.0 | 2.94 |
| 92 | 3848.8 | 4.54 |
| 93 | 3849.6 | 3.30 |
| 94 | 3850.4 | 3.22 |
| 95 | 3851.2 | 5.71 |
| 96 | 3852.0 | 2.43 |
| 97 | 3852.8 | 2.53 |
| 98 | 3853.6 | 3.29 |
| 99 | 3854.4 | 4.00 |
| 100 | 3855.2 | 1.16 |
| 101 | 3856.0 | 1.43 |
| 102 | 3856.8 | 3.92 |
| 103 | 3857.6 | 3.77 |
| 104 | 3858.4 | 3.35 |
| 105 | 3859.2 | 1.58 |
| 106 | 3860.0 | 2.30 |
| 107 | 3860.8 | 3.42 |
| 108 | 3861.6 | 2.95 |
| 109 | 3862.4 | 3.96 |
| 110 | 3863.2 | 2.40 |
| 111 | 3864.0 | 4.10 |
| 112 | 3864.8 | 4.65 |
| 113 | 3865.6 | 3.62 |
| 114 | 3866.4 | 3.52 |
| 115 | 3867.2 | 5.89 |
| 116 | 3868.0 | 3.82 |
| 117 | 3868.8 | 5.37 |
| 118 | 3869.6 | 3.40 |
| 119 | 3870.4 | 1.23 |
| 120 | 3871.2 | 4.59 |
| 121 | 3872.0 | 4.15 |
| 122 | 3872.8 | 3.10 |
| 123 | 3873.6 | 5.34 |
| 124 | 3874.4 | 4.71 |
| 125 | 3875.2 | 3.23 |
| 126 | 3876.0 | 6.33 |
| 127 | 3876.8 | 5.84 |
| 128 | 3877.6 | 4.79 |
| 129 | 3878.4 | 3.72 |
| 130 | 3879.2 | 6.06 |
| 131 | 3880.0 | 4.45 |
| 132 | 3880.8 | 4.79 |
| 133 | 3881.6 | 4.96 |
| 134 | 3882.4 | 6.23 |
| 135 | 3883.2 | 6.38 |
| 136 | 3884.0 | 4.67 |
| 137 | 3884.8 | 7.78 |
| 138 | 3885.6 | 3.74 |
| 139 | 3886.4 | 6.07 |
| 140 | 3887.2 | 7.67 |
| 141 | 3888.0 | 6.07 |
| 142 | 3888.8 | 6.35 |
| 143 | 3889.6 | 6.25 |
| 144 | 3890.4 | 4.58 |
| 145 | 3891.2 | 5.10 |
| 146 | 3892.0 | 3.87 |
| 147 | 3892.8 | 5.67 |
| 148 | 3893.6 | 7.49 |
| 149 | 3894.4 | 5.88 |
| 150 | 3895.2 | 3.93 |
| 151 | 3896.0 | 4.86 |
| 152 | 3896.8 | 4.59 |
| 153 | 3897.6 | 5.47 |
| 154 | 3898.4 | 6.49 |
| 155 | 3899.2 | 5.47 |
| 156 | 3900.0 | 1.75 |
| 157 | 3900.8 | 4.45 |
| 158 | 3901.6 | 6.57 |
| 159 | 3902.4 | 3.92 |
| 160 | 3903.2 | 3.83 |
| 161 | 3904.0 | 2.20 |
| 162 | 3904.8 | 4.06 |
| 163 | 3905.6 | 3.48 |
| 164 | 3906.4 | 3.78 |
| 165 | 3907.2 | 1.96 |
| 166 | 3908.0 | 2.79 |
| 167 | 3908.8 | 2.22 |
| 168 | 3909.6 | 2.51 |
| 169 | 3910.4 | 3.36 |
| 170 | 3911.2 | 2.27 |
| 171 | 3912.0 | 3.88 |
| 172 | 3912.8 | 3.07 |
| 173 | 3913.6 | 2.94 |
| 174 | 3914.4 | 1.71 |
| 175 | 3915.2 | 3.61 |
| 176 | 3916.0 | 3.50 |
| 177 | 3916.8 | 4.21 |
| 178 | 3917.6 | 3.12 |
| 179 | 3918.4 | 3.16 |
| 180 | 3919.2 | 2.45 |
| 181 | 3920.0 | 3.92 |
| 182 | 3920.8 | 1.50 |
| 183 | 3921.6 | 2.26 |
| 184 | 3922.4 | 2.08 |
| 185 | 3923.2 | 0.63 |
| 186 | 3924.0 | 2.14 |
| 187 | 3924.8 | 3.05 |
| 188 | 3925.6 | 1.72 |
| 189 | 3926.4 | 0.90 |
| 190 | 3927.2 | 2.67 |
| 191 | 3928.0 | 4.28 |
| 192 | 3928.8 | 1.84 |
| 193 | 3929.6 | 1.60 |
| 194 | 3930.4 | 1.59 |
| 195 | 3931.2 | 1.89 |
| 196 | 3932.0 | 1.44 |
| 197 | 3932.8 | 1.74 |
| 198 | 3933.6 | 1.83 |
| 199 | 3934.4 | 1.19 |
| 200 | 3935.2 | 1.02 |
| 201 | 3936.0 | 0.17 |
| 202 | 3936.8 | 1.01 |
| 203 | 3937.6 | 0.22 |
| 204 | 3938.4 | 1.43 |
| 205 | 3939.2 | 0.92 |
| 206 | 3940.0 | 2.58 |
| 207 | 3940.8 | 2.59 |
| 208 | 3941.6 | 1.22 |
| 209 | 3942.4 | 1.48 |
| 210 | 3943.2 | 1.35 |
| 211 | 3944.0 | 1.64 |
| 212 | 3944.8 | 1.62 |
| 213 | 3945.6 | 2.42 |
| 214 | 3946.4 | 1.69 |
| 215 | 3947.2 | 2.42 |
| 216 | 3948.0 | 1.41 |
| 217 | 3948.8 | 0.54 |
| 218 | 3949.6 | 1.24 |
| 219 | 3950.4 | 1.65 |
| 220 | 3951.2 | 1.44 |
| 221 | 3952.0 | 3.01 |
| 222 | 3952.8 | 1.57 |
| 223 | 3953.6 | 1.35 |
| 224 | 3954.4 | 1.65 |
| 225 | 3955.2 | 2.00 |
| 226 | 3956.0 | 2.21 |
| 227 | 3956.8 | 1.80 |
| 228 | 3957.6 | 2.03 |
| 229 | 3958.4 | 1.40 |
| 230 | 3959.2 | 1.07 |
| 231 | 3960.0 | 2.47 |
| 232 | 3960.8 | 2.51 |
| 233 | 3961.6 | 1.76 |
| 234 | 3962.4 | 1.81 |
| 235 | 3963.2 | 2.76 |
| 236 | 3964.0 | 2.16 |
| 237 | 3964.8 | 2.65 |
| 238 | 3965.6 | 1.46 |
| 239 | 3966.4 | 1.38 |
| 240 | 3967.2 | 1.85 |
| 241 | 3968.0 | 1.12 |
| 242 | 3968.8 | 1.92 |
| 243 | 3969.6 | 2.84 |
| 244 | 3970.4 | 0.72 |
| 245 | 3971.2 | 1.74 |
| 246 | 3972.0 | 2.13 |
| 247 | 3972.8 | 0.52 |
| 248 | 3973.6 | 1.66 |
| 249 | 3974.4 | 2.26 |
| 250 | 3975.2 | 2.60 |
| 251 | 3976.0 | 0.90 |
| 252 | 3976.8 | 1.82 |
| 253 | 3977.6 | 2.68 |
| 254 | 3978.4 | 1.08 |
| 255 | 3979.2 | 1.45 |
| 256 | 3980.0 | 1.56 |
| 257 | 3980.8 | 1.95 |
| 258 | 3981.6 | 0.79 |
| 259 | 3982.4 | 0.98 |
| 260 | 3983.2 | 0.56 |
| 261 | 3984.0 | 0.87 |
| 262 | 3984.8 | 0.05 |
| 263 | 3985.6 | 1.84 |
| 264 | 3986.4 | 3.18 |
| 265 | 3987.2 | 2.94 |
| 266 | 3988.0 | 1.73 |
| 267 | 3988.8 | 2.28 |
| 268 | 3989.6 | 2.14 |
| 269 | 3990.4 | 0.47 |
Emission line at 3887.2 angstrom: C IV 1549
